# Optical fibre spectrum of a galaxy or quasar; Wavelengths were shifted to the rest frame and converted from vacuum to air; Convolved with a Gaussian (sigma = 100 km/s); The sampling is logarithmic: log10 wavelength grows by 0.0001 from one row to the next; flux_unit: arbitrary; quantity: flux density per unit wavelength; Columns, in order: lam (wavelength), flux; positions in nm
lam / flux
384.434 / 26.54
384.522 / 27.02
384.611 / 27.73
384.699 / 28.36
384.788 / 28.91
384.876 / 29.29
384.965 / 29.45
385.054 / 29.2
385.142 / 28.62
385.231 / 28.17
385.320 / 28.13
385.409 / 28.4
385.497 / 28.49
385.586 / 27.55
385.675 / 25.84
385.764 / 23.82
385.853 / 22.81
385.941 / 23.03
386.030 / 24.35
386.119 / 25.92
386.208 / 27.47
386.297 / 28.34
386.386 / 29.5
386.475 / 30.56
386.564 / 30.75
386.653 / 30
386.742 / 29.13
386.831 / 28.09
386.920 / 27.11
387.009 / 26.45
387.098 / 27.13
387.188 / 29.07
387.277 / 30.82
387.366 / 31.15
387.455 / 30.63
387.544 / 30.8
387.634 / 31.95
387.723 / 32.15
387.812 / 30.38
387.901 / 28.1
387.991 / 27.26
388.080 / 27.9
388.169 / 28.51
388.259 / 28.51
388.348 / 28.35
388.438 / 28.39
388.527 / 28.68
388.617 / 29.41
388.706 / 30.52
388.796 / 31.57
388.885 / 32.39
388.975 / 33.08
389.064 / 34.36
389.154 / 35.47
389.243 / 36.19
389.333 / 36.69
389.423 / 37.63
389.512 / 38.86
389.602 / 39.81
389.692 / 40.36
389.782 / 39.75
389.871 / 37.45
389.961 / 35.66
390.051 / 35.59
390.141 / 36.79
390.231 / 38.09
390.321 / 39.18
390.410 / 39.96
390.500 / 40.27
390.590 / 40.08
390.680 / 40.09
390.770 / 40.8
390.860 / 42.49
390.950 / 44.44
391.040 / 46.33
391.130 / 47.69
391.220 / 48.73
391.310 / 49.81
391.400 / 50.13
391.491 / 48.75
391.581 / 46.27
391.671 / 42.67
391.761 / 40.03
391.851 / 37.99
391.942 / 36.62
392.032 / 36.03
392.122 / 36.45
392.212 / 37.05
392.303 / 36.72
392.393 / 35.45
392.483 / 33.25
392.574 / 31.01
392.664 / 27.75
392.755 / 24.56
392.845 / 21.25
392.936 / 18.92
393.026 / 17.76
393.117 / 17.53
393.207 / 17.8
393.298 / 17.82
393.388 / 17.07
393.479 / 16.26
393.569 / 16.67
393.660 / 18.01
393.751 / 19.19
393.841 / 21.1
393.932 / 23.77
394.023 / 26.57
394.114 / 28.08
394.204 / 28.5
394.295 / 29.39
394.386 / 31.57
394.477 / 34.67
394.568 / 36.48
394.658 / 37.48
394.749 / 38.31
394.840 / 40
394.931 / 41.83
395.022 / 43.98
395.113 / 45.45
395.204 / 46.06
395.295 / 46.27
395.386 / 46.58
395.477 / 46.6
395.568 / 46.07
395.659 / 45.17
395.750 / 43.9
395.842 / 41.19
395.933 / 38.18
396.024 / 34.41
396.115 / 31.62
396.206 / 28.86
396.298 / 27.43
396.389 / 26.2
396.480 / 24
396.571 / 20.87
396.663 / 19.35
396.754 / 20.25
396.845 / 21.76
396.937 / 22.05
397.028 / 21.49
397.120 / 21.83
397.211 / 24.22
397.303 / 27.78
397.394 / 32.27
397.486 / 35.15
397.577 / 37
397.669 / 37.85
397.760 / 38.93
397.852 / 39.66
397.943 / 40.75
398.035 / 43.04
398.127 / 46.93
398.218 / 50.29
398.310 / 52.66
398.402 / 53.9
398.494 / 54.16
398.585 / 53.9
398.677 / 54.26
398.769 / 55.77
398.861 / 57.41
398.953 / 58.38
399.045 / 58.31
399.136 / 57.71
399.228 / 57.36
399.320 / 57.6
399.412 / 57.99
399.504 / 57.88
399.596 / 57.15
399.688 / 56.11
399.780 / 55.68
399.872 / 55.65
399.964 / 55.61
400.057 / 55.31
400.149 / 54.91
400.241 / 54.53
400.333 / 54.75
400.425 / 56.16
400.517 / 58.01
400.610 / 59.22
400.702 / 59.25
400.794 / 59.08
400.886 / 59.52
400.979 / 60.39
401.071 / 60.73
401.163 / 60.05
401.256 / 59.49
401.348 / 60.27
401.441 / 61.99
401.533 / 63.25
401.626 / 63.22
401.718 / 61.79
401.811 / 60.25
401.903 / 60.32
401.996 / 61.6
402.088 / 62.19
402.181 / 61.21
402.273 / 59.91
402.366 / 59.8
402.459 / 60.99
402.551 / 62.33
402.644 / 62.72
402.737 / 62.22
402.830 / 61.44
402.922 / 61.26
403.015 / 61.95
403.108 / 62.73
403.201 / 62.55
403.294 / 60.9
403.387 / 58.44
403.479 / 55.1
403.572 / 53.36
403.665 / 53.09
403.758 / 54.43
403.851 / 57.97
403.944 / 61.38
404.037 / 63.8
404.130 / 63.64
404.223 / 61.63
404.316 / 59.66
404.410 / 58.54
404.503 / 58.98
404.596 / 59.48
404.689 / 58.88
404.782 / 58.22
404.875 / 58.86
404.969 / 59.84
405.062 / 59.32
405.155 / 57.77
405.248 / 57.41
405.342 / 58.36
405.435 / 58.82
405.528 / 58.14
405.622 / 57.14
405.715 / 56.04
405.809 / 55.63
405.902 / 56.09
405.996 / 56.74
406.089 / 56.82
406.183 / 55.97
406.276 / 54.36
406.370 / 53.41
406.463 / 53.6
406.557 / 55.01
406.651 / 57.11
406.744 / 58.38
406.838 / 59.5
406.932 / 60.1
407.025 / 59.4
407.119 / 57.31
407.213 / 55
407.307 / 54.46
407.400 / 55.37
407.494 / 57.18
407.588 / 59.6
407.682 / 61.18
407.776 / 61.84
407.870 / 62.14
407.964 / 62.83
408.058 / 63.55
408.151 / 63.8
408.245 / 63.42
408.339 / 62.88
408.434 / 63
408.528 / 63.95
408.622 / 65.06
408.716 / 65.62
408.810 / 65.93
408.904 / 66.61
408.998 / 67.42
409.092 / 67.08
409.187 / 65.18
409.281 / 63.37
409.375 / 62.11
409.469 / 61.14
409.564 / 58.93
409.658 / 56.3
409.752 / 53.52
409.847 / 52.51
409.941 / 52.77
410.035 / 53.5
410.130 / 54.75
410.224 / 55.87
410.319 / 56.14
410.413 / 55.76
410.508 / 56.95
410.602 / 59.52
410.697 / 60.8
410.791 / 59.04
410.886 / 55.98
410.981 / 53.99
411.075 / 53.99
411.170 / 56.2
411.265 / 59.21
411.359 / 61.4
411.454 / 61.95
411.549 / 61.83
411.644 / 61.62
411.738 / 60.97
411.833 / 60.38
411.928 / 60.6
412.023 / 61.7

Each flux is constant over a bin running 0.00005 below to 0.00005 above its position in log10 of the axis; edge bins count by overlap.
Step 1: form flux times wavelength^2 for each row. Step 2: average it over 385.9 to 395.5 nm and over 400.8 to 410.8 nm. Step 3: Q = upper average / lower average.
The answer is 1.9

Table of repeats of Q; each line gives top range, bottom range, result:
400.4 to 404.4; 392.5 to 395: 2.40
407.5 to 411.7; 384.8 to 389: 2.35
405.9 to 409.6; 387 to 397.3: 1.97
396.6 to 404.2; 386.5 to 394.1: 1.71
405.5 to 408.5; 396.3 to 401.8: 1.26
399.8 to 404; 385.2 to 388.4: 2.27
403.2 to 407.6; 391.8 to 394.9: 2.19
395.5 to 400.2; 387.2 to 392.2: 1.21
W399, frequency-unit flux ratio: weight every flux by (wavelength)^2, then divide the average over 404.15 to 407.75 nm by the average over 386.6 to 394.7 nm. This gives 1.91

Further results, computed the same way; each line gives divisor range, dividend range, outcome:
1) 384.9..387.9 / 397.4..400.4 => 1.94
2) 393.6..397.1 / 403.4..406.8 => 1.86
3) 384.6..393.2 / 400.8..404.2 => 1.97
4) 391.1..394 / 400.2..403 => 2.05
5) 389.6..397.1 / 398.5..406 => 1.81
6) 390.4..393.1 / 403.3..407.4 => 1.64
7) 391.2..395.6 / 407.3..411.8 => 1.96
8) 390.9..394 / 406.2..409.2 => 2.06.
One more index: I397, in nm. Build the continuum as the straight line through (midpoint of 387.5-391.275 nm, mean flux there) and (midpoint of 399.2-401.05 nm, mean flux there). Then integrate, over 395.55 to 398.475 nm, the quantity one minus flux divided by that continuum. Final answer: 0.961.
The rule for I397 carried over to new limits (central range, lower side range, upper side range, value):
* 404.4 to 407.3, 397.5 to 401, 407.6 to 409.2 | 0.174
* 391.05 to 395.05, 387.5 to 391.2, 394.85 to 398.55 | 0.450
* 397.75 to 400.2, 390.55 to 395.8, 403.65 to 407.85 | -0.421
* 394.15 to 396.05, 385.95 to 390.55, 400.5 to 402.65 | 0.274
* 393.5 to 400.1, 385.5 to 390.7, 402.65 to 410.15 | 0.822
